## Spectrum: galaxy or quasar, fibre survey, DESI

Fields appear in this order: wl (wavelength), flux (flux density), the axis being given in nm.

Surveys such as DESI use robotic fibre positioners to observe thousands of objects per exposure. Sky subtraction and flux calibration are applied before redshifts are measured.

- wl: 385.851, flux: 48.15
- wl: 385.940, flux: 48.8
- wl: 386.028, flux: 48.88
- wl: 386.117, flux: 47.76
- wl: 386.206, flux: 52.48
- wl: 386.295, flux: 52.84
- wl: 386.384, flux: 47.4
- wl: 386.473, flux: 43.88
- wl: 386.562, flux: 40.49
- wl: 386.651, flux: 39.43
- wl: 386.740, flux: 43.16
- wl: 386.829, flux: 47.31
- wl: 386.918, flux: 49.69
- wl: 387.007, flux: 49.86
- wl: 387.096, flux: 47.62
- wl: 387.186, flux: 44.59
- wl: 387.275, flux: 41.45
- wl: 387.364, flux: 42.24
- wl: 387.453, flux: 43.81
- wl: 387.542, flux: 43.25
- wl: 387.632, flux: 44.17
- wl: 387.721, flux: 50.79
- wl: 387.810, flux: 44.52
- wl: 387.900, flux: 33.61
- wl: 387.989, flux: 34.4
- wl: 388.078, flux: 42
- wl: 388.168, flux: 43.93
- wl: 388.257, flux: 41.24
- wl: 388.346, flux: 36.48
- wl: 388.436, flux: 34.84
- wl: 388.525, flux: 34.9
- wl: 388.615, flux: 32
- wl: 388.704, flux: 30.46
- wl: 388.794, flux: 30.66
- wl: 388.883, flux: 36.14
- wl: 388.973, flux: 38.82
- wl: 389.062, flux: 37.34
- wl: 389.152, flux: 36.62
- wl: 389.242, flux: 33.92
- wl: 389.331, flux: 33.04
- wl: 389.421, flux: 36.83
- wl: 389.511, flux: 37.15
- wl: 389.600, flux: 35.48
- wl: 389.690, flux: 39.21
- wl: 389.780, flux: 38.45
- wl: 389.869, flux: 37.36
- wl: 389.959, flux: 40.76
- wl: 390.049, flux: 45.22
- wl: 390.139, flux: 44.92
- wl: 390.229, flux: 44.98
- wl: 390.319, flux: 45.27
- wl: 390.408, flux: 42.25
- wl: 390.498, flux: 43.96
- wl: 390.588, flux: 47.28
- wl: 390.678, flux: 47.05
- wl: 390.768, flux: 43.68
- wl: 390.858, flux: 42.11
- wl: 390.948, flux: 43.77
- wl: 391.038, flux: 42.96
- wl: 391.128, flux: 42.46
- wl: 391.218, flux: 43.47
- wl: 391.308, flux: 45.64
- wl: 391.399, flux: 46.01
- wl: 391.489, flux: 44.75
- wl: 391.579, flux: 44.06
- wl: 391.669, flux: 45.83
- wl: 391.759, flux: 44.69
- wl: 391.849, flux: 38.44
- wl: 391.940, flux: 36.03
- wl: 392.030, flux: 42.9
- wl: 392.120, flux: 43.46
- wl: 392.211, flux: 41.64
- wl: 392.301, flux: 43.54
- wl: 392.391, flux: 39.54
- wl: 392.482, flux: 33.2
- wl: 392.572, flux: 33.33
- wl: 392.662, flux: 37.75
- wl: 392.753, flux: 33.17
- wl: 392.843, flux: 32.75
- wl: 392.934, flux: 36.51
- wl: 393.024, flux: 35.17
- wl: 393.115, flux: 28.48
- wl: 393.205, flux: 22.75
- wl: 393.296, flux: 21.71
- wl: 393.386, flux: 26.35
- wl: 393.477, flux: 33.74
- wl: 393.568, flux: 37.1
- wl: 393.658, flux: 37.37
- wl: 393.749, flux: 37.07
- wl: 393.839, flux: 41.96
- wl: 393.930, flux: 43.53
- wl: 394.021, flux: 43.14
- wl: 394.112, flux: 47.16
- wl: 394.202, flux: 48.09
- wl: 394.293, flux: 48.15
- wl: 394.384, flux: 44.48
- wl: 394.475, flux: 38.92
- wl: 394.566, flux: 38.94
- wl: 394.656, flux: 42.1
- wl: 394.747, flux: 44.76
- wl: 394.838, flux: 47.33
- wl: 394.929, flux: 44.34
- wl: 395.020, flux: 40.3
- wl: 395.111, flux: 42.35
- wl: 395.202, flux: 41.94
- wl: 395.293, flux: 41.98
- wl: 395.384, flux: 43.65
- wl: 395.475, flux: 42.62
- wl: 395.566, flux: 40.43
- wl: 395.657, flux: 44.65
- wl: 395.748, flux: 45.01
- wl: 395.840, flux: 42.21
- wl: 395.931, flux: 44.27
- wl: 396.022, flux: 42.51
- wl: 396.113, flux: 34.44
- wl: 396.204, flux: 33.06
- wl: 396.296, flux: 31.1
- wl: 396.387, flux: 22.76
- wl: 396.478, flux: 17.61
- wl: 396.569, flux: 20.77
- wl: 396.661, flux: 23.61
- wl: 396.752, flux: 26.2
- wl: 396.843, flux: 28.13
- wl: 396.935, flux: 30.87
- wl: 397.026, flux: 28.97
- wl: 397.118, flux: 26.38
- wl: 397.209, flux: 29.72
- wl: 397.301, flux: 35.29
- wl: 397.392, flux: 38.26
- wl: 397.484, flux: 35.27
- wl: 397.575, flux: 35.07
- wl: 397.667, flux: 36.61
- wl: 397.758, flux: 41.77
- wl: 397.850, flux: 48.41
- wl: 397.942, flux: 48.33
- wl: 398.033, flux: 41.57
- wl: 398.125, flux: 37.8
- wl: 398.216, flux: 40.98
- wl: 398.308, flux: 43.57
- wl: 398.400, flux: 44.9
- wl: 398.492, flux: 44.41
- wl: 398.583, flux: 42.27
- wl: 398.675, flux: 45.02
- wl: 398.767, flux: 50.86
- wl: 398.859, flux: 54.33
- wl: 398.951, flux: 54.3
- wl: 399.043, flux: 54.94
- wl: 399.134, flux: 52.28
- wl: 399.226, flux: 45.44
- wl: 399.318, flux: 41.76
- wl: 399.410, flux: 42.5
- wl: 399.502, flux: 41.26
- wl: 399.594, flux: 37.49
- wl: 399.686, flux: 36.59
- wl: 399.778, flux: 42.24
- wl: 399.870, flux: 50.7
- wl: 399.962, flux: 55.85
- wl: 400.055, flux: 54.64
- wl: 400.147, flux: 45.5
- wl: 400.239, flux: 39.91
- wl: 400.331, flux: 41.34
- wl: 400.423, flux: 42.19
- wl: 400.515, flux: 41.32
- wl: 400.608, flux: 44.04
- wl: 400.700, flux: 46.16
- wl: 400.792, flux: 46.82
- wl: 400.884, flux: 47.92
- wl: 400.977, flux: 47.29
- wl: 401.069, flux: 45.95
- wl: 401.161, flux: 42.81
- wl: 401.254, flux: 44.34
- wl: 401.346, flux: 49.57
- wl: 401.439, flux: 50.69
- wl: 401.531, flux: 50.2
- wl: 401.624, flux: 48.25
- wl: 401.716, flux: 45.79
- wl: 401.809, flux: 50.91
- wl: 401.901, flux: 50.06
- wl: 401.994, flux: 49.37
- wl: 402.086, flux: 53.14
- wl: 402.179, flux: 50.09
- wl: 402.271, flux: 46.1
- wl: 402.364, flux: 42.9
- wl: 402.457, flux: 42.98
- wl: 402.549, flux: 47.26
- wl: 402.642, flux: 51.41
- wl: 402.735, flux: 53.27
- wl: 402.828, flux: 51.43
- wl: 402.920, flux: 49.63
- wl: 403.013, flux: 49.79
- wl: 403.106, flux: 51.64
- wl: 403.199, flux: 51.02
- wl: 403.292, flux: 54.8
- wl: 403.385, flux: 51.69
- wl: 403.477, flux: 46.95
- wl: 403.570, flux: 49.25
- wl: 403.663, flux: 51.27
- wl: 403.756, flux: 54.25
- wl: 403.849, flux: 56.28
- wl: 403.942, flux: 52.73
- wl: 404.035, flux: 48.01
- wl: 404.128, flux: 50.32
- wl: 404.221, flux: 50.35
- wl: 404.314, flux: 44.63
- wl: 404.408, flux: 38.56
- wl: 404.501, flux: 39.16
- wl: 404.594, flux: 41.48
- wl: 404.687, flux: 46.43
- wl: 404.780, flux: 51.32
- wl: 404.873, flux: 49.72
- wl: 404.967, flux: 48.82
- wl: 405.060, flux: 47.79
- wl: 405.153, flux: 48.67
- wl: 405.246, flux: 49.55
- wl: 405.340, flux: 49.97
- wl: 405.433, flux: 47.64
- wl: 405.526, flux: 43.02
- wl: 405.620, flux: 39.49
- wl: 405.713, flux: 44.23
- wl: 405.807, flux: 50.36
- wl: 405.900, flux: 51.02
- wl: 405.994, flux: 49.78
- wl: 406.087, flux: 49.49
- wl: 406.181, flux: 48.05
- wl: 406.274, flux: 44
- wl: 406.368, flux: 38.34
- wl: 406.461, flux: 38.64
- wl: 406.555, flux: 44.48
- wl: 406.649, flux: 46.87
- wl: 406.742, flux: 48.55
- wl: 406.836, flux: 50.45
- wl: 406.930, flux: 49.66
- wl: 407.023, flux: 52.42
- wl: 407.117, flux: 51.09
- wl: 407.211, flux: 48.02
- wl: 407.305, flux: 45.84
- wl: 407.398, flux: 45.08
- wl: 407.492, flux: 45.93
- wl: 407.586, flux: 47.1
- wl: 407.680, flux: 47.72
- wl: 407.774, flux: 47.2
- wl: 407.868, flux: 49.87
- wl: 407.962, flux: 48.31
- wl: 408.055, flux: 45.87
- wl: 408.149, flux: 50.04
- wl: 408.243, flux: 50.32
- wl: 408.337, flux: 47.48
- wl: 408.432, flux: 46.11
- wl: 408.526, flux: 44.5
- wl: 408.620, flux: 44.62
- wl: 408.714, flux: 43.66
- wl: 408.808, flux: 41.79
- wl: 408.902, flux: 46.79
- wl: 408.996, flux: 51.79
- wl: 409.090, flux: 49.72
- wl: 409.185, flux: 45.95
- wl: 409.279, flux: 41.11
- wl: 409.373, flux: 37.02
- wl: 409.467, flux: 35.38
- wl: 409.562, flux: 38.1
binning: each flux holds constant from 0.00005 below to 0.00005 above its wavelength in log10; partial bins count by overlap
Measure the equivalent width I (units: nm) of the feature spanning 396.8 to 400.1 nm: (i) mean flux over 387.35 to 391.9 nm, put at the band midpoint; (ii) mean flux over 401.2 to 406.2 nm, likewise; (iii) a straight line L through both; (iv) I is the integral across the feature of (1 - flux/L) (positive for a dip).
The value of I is 0.25 nm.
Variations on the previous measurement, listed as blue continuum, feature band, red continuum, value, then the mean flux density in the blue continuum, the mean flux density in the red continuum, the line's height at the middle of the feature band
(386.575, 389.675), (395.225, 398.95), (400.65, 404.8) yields 0.60 nm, 39.7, 48.5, 45.1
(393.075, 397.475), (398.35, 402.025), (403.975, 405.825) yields -0.44 nm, 36.6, 46.4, 41.6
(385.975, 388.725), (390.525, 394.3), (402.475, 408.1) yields 0.41 nm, 43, 48.1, 44.4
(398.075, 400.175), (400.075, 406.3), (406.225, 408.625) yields -0.18 nm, 46.1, 46.9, 46.5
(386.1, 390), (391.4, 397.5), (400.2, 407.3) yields 0.86 nm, 40.7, 47.7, 43.5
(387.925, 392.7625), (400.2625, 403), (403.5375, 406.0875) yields -0.07 nm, 39.9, 47.9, 46.2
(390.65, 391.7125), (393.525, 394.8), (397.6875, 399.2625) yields 0.08 nm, 44.3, 46.4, 45.1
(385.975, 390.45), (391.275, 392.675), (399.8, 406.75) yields 0.05 nm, 41.3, 47.7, 42.9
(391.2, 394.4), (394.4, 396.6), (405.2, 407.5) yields 0.09 nm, 38.9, 46.9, 40.5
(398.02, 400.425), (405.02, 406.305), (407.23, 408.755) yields -0.02 nm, 45.5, 46.9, 46.5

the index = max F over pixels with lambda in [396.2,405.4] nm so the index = 56.28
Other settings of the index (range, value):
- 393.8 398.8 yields 50.86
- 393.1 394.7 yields 48.15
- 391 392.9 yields 46.01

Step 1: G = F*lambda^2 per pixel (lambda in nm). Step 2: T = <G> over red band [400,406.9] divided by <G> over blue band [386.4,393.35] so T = 1.3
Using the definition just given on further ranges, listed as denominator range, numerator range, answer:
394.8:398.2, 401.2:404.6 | 1.38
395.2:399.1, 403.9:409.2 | 1.28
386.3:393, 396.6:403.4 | 1.14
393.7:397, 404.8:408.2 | 1.30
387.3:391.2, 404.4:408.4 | 1.28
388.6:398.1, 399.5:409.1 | 1.30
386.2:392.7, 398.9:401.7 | 1.18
